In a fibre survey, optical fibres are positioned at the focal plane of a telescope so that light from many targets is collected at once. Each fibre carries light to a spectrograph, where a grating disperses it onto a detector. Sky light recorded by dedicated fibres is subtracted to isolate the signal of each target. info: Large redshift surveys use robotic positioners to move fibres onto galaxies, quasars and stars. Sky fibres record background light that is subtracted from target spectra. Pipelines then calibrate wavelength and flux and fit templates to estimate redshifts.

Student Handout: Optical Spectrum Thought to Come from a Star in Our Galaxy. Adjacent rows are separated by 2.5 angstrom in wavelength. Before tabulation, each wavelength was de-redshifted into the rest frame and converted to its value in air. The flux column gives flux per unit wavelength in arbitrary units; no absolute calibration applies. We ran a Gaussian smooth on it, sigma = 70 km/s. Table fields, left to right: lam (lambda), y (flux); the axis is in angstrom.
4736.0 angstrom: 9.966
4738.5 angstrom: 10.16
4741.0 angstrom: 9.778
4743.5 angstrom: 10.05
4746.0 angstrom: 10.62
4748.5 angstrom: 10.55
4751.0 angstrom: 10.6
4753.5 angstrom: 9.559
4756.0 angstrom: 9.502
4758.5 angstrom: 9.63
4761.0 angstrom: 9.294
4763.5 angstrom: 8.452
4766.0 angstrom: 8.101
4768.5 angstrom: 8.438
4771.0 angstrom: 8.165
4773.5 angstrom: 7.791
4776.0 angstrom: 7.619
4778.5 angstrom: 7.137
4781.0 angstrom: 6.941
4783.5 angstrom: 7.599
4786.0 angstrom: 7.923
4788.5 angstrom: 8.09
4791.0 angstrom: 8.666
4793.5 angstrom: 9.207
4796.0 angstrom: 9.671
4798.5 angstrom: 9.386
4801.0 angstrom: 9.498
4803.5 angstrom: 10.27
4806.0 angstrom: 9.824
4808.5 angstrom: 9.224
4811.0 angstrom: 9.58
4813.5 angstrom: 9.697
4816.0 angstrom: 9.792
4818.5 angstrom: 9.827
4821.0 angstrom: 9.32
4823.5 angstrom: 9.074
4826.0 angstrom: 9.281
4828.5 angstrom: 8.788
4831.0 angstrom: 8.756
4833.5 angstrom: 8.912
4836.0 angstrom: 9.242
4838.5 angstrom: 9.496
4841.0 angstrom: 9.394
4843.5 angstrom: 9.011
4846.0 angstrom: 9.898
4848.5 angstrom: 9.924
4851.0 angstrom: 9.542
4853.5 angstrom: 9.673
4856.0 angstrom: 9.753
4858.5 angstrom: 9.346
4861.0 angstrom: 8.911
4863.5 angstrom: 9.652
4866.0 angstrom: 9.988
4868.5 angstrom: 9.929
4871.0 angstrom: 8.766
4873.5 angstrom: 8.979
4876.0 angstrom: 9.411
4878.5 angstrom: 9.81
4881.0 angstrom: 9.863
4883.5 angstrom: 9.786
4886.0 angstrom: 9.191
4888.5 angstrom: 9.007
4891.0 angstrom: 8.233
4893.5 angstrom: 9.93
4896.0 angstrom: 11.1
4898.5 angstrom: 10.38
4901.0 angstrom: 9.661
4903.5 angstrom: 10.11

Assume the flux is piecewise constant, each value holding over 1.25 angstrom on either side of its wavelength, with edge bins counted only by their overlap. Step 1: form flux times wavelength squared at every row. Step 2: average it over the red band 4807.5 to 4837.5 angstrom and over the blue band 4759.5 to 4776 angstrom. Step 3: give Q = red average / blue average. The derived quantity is 1.14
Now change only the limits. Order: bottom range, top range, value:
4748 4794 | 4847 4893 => 1.15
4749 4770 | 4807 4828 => 1.05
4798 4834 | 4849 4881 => 1.03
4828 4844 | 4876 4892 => 1.05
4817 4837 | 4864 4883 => 1.06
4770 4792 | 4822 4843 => 1.20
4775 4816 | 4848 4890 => 1.11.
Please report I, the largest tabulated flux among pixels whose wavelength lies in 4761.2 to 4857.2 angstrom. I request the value 10.27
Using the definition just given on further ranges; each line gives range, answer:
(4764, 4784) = 8.438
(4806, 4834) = 9.827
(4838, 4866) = 9.988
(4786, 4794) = 9.207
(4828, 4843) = 9.496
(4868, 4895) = 9.93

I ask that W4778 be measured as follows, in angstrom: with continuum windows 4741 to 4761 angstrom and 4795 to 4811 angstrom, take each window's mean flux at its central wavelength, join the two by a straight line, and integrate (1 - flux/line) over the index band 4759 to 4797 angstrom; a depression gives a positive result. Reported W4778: 6.2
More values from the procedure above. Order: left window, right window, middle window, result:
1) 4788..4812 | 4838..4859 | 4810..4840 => 0.52 angstrom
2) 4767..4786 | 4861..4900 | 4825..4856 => -1.71 angstrom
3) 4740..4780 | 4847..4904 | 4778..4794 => 2.21 angstrom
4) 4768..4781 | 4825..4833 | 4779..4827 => -4.08 angstrom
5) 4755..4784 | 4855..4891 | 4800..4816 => -1.89 angstrom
